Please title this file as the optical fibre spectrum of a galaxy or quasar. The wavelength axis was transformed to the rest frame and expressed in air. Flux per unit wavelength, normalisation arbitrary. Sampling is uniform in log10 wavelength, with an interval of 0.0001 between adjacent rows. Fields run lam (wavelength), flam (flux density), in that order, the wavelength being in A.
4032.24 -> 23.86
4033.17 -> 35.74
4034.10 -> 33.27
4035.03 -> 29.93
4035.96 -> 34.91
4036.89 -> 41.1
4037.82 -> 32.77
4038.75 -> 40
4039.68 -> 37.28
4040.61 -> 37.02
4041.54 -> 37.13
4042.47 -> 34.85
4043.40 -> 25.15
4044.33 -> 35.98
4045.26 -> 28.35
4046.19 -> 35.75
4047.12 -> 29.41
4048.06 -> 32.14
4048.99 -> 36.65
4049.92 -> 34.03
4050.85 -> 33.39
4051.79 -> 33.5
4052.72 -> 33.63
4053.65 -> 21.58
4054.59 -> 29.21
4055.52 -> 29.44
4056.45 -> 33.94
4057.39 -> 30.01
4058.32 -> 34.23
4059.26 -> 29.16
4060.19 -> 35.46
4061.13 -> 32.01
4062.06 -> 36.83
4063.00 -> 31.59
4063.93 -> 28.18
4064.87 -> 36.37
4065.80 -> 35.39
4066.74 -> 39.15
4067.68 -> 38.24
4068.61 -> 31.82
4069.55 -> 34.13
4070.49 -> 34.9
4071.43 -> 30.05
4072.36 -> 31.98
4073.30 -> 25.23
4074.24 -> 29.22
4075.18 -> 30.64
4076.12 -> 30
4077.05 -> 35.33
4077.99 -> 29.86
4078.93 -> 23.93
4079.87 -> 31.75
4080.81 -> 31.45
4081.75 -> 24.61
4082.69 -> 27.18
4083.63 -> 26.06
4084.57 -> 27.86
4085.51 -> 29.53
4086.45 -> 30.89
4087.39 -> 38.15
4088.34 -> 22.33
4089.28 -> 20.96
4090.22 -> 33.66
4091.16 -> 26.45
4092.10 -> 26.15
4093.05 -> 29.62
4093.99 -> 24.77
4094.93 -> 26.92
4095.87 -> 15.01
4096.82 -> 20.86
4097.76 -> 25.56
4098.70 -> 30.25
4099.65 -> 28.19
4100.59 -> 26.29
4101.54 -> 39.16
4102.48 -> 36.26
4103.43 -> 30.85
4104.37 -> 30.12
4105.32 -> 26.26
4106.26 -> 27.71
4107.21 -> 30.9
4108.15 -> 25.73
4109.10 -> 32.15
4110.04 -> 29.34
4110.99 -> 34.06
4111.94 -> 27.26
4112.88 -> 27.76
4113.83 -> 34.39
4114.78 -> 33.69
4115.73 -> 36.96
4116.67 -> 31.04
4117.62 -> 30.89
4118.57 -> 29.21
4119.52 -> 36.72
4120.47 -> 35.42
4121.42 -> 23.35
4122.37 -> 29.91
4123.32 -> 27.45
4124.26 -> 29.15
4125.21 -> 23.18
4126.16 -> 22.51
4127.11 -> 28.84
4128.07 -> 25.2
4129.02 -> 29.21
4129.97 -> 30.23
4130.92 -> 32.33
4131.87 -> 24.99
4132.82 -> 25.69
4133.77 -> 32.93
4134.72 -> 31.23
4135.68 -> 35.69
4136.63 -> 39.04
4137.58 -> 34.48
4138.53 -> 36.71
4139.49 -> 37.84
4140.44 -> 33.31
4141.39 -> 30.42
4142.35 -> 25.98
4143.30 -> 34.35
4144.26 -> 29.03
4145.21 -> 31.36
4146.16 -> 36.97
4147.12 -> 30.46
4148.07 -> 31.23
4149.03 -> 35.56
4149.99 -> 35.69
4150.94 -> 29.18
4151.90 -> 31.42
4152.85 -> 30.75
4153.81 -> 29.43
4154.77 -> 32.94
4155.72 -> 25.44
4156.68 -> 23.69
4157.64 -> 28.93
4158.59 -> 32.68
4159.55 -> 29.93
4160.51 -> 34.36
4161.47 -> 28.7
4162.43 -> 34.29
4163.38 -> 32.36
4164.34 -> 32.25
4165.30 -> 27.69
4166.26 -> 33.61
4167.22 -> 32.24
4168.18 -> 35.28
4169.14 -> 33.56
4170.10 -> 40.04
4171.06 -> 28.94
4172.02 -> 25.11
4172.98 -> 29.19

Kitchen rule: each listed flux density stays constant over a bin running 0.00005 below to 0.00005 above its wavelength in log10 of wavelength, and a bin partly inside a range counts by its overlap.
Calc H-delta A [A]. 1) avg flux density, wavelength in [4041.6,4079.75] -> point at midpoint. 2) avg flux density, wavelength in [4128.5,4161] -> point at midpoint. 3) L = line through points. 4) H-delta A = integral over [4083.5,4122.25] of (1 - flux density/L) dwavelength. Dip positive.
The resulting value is 3.1 A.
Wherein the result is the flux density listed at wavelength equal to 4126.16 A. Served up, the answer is 22.51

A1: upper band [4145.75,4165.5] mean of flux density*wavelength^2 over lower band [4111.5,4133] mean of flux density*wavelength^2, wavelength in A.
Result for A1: 1.1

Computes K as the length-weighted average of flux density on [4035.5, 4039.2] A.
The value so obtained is 37.2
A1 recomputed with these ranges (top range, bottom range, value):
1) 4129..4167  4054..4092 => 1.06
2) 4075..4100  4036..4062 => 0.85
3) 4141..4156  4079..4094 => 1.15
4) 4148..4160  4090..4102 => 1.16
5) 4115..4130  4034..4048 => 0.89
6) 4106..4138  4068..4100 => 1.08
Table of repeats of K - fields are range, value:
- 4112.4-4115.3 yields 32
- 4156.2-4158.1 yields 26.2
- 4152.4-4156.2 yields 29.6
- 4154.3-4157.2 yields 27.4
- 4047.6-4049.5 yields 34.5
